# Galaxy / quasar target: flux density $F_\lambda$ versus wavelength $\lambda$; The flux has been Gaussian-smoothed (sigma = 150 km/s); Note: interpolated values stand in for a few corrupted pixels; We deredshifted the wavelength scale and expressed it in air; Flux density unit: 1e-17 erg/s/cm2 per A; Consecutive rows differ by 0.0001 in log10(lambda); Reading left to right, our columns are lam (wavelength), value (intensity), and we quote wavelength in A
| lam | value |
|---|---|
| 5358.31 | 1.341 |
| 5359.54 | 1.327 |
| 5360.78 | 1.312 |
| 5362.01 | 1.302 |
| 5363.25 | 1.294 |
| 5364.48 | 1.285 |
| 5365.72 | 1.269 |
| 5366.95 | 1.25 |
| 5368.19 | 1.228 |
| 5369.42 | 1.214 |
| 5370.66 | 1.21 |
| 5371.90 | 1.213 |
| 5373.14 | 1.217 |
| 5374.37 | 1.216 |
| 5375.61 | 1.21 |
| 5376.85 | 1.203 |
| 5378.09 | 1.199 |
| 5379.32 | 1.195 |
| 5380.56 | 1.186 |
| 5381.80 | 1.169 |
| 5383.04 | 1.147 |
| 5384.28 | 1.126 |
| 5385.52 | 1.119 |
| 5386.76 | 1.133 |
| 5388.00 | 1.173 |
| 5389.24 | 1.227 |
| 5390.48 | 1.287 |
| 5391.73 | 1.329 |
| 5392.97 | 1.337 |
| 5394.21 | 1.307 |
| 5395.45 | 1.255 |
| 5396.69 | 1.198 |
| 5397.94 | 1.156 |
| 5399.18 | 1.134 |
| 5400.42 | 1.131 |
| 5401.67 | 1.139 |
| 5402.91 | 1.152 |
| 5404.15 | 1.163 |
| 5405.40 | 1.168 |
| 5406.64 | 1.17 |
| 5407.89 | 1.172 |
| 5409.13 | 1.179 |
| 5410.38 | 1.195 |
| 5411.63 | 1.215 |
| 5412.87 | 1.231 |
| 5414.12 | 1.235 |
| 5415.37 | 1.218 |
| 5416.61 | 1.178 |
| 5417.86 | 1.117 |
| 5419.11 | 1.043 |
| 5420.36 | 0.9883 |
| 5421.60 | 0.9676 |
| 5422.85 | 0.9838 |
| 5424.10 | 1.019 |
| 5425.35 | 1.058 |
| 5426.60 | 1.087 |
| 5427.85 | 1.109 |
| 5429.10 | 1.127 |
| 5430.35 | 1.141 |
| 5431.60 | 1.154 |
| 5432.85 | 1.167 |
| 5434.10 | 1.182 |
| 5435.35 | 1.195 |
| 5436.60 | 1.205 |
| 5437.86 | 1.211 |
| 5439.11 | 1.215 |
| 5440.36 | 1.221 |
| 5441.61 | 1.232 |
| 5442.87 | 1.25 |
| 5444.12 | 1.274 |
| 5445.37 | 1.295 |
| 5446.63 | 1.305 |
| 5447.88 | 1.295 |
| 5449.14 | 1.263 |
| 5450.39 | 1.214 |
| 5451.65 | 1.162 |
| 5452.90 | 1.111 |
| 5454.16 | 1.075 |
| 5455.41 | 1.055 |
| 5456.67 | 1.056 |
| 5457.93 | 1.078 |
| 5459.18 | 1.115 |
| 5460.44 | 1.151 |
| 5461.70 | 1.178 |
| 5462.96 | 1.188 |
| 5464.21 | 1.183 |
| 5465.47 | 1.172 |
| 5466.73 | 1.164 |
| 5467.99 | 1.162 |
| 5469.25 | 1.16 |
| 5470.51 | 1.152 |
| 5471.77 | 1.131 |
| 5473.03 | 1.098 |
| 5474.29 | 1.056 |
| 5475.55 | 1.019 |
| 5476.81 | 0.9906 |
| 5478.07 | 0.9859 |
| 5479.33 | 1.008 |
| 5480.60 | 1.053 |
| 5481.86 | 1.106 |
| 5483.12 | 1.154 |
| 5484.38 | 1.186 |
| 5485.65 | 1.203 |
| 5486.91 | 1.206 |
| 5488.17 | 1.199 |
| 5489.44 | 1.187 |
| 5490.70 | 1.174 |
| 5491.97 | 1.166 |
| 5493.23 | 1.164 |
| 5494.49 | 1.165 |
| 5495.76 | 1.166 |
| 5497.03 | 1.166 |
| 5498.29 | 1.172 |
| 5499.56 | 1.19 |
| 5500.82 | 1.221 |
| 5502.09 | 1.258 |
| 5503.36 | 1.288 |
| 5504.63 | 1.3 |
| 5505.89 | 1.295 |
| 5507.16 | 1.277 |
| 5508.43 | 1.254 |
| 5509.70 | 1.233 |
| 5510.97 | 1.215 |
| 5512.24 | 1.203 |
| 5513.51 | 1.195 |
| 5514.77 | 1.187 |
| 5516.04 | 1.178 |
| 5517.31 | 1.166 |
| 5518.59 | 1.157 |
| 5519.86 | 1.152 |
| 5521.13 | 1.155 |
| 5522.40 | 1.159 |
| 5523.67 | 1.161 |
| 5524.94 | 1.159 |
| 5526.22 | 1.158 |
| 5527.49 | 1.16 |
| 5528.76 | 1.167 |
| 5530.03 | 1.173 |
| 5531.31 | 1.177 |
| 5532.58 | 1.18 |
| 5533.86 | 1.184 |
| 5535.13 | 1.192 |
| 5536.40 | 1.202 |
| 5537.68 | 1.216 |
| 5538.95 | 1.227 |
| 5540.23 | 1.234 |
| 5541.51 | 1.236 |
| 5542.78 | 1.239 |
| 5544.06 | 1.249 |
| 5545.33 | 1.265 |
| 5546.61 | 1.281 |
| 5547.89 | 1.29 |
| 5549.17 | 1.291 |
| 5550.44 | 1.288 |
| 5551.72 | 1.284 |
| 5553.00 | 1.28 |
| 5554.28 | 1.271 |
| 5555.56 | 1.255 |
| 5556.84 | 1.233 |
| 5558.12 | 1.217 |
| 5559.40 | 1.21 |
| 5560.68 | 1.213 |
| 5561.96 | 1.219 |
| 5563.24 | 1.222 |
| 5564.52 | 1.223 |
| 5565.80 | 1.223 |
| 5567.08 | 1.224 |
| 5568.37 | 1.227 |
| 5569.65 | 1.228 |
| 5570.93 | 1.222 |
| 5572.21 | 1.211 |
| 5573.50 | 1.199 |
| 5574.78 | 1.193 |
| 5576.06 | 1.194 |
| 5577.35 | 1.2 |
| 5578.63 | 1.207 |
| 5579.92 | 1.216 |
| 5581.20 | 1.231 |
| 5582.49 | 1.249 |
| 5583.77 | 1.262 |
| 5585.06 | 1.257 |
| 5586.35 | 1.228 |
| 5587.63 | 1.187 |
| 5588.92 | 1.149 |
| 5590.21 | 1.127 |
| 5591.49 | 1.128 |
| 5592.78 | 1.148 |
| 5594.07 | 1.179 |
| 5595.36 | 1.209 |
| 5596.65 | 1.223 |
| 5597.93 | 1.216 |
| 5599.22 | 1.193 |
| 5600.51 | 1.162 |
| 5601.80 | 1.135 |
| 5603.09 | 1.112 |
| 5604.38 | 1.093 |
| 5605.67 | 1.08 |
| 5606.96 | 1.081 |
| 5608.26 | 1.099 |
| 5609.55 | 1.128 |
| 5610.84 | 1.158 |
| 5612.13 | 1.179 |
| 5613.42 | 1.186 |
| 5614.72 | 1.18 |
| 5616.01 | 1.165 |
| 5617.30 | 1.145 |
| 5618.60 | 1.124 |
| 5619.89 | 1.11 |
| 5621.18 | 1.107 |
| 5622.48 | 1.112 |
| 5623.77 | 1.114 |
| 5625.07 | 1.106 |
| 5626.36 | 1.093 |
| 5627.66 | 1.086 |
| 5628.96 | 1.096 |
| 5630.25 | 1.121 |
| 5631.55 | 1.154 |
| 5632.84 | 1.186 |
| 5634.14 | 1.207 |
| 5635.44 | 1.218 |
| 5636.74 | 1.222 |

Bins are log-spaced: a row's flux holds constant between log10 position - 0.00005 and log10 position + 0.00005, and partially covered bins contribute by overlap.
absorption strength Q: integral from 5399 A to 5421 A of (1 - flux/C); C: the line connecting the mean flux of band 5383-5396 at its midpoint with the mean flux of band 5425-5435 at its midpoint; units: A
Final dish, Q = 0.4 A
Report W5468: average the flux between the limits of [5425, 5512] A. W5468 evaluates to 1.17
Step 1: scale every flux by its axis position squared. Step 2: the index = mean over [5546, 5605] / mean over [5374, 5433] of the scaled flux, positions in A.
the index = 1.11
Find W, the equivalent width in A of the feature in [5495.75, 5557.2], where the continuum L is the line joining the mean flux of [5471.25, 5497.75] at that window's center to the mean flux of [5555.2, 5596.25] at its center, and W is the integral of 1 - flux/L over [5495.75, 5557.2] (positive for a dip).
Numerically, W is -2.9 A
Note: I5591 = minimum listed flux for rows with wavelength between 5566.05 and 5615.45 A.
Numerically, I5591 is 1.08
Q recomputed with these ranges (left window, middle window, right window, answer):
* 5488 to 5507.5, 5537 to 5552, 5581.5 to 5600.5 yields -0.7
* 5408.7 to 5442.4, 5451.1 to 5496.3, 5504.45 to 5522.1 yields 2.0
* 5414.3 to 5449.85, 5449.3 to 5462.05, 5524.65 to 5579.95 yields 0.5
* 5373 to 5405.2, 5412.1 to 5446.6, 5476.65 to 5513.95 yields 1.0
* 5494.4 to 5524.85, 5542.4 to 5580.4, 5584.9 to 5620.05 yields -1.9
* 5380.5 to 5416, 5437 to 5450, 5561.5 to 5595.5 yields -0.6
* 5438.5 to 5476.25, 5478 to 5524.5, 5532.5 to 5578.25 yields 0.5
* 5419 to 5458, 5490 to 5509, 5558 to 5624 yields -0.9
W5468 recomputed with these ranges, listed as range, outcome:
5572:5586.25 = 1.22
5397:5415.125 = 1.18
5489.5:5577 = 1.21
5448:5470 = 1.15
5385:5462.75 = 1.17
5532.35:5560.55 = 1.24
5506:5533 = 1.19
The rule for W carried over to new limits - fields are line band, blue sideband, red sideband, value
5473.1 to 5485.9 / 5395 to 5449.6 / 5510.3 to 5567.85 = 1.3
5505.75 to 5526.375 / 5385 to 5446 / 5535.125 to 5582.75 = 0.4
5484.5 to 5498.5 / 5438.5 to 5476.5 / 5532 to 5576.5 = 0.1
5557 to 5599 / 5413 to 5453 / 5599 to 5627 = -2.6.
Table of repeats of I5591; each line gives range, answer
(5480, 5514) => 1.053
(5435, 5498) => 0.9859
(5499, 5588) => 1.152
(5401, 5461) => 0.9676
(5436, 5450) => 1.205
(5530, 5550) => 1.173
